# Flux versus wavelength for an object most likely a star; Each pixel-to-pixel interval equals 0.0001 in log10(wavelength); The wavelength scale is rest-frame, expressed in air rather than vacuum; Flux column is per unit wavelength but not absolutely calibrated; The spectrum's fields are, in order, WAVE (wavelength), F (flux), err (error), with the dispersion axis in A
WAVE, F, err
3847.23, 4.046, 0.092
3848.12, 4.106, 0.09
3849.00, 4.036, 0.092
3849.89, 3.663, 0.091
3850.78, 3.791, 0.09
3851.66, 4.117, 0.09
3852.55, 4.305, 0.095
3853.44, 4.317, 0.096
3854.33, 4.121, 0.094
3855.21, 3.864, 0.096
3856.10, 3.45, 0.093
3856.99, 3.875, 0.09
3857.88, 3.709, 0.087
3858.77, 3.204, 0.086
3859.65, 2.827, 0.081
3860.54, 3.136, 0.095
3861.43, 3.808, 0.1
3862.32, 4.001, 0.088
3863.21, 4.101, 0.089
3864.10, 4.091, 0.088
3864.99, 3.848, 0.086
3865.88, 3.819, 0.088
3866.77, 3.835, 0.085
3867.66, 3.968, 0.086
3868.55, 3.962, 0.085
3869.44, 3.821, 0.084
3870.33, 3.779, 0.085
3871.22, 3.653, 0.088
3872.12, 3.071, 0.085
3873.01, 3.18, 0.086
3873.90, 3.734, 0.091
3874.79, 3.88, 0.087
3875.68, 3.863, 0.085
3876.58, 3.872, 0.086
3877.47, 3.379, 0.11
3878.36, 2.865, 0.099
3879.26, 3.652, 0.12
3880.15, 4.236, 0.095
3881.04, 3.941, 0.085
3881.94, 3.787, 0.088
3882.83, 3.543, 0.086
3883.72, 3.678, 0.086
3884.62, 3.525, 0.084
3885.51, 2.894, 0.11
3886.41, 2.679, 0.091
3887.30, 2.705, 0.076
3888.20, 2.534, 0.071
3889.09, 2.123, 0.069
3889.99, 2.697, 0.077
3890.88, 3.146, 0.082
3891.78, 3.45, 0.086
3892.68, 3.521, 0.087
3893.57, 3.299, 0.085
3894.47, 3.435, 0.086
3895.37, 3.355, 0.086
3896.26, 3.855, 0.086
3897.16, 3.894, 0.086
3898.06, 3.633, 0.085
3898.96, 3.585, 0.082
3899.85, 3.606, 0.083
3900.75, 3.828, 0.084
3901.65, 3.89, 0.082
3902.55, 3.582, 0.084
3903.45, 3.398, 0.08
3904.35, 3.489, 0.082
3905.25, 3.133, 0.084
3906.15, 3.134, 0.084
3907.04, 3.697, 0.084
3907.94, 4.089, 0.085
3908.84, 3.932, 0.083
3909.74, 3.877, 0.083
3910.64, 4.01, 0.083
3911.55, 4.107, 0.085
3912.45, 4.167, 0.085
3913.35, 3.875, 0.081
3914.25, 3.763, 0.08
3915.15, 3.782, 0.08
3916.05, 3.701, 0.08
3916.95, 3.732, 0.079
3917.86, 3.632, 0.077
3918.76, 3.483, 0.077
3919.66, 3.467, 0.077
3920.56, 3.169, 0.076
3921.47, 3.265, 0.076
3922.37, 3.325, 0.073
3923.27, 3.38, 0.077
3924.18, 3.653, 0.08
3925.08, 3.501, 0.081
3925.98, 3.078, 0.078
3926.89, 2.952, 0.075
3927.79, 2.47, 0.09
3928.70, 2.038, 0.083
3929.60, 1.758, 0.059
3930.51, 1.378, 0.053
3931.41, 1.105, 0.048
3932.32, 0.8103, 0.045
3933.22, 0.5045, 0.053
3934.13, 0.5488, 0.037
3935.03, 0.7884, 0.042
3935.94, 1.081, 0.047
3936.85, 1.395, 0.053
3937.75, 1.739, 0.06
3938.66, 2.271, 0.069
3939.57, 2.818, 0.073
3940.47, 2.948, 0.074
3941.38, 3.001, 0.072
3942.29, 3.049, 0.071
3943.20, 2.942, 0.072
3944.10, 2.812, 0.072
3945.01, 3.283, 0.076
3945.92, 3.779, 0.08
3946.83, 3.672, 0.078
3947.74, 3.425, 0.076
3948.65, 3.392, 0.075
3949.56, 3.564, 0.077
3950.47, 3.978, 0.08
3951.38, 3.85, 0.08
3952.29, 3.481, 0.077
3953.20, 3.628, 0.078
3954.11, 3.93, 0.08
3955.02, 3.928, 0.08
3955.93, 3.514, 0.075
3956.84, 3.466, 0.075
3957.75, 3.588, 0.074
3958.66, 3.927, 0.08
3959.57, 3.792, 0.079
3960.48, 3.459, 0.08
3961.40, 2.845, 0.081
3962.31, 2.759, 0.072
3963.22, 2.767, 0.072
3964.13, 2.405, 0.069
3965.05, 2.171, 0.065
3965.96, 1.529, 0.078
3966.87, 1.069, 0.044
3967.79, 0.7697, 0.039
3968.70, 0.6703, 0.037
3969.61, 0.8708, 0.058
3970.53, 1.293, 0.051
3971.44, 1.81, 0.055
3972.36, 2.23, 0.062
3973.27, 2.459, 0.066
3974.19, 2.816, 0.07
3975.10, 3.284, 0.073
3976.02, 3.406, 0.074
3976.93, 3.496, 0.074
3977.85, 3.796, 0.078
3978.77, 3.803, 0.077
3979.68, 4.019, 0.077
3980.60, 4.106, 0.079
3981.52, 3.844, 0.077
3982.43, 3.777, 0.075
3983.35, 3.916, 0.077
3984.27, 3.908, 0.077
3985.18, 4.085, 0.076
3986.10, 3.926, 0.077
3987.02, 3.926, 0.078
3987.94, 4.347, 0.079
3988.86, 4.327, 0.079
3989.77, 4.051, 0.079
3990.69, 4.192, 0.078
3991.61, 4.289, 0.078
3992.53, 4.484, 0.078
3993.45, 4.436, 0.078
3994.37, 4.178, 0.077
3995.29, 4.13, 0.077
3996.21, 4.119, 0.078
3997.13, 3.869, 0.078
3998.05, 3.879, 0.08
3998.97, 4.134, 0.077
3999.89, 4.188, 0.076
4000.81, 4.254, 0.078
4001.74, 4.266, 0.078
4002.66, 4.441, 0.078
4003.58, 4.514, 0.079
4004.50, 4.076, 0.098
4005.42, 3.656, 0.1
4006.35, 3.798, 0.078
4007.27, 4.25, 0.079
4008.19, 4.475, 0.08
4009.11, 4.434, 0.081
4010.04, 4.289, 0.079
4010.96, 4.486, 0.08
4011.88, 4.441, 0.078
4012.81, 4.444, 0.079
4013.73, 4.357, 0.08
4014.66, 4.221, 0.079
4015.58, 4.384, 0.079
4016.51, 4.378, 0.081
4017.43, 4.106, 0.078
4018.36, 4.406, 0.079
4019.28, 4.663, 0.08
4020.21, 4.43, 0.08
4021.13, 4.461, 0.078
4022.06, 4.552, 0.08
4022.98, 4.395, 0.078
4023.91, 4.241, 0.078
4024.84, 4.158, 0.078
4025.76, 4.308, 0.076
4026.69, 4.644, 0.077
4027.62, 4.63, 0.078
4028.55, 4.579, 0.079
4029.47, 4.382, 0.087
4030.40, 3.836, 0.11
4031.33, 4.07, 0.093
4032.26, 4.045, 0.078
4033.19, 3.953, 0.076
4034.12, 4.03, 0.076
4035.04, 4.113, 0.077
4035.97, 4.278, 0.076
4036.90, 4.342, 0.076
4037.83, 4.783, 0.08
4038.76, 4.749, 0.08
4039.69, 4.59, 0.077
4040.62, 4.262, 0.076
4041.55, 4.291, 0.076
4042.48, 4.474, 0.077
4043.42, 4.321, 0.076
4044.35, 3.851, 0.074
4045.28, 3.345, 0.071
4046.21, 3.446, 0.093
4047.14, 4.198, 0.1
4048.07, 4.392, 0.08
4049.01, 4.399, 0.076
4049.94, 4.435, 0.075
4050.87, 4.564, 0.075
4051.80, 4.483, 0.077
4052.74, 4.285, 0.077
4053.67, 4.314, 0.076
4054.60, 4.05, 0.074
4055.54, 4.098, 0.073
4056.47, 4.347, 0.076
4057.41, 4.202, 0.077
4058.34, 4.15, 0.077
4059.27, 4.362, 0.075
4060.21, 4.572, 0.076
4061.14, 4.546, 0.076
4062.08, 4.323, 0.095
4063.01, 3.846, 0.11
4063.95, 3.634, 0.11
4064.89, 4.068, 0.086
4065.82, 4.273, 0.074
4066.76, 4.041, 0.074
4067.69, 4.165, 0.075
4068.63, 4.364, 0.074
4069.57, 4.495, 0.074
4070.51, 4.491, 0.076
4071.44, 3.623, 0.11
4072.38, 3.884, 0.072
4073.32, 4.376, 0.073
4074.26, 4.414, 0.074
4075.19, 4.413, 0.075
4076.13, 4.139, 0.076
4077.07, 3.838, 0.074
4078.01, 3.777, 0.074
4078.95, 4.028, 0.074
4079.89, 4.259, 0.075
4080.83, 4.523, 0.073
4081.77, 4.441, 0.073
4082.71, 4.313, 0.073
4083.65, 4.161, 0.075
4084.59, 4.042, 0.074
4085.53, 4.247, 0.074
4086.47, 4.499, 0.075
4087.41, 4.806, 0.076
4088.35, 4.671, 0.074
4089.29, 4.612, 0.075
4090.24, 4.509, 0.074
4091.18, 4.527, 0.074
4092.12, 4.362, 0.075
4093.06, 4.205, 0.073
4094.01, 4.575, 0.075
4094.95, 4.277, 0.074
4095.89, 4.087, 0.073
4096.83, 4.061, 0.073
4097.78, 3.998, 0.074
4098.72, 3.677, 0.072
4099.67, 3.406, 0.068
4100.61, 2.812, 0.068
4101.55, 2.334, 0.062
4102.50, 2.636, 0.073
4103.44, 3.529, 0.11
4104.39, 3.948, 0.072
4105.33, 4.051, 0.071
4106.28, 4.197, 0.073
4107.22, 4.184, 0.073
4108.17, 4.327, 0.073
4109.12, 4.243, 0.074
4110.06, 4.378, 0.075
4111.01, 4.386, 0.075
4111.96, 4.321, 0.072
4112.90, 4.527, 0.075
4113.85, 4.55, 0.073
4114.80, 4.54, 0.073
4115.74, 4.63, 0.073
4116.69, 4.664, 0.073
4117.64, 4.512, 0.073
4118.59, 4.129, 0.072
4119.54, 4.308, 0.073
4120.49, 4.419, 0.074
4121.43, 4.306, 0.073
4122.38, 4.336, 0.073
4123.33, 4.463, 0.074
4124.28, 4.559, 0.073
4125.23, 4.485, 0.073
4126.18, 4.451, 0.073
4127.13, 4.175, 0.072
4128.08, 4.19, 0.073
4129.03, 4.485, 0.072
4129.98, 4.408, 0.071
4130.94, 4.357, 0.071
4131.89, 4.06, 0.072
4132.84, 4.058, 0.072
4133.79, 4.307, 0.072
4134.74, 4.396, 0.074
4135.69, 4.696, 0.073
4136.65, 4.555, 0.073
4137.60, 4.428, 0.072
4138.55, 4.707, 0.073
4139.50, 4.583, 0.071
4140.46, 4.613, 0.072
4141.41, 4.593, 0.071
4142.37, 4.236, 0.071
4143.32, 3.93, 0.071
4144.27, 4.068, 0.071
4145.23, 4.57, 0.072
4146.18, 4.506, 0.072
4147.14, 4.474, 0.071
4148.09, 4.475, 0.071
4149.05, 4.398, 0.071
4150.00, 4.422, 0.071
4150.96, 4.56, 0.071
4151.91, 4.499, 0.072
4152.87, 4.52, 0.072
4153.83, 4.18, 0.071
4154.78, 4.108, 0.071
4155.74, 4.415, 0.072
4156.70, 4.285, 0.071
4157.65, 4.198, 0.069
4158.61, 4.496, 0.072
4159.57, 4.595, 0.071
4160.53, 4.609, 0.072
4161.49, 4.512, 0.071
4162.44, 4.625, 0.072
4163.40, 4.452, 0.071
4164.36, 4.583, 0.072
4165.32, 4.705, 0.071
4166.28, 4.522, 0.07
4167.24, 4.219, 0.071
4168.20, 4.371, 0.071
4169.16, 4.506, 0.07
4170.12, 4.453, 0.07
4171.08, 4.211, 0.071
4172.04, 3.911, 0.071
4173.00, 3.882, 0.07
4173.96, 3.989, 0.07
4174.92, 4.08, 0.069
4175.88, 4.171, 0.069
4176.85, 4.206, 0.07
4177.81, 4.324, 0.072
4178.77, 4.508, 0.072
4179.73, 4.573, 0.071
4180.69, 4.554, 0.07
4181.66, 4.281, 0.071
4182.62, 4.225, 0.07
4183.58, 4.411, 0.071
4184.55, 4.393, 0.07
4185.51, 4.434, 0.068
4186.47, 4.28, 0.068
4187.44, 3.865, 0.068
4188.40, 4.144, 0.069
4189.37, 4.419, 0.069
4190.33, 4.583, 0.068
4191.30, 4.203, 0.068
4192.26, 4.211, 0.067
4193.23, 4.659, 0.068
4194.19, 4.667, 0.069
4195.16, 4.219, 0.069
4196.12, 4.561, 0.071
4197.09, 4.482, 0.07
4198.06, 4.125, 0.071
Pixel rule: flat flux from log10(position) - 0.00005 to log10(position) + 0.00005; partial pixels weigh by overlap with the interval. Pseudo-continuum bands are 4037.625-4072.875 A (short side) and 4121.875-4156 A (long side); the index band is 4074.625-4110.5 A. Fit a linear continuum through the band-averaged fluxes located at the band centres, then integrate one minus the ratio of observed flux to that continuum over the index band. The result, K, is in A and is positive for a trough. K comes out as 1.8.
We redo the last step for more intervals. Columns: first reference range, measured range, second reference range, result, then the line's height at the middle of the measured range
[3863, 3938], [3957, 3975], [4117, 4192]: 6.2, 3.52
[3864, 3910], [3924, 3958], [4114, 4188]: 9.2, 3.7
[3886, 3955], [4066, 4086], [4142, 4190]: -1.6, 3.89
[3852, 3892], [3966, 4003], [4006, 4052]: 5.9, 4.09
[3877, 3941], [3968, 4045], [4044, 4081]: -3.9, 3.77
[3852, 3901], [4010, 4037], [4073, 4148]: -2.2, 4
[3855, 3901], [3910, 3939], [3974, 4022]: 8.1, 3.75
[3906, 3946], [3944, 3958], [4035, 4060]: -2.0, 3.15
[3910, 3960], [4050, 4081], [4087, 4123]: -2.5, 3.89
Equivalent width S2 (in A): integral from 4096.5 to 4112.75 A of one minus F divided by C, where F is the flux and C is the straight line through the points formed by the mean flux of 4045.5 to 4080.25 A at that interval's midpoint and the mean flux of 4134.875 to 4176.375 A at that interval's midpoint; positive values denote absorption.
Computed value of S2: 1.8 A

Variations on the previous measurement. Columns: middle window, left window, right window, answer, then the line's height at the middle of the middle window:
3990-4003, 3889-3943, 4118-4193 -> -2.7 A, 3.48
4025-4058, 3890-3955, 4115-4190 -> -4.2 A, 3.78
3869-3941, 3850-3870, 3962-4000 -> 9.6 A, 3.61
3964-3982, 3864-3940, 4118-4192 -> 5.3 A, 3.52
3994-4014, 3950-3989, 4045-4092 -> -3.9 A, 3.52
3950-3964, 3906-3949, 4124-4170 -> -1.8 A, 3.11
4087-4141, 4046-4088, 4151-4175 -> 0.7 A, 4.3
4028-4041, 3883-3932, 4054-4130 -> -1.2 A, 3.92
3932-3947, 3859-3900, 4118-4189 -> 6.1 A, 3.69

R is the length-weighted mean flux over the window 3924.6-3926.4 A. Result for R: 3.31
